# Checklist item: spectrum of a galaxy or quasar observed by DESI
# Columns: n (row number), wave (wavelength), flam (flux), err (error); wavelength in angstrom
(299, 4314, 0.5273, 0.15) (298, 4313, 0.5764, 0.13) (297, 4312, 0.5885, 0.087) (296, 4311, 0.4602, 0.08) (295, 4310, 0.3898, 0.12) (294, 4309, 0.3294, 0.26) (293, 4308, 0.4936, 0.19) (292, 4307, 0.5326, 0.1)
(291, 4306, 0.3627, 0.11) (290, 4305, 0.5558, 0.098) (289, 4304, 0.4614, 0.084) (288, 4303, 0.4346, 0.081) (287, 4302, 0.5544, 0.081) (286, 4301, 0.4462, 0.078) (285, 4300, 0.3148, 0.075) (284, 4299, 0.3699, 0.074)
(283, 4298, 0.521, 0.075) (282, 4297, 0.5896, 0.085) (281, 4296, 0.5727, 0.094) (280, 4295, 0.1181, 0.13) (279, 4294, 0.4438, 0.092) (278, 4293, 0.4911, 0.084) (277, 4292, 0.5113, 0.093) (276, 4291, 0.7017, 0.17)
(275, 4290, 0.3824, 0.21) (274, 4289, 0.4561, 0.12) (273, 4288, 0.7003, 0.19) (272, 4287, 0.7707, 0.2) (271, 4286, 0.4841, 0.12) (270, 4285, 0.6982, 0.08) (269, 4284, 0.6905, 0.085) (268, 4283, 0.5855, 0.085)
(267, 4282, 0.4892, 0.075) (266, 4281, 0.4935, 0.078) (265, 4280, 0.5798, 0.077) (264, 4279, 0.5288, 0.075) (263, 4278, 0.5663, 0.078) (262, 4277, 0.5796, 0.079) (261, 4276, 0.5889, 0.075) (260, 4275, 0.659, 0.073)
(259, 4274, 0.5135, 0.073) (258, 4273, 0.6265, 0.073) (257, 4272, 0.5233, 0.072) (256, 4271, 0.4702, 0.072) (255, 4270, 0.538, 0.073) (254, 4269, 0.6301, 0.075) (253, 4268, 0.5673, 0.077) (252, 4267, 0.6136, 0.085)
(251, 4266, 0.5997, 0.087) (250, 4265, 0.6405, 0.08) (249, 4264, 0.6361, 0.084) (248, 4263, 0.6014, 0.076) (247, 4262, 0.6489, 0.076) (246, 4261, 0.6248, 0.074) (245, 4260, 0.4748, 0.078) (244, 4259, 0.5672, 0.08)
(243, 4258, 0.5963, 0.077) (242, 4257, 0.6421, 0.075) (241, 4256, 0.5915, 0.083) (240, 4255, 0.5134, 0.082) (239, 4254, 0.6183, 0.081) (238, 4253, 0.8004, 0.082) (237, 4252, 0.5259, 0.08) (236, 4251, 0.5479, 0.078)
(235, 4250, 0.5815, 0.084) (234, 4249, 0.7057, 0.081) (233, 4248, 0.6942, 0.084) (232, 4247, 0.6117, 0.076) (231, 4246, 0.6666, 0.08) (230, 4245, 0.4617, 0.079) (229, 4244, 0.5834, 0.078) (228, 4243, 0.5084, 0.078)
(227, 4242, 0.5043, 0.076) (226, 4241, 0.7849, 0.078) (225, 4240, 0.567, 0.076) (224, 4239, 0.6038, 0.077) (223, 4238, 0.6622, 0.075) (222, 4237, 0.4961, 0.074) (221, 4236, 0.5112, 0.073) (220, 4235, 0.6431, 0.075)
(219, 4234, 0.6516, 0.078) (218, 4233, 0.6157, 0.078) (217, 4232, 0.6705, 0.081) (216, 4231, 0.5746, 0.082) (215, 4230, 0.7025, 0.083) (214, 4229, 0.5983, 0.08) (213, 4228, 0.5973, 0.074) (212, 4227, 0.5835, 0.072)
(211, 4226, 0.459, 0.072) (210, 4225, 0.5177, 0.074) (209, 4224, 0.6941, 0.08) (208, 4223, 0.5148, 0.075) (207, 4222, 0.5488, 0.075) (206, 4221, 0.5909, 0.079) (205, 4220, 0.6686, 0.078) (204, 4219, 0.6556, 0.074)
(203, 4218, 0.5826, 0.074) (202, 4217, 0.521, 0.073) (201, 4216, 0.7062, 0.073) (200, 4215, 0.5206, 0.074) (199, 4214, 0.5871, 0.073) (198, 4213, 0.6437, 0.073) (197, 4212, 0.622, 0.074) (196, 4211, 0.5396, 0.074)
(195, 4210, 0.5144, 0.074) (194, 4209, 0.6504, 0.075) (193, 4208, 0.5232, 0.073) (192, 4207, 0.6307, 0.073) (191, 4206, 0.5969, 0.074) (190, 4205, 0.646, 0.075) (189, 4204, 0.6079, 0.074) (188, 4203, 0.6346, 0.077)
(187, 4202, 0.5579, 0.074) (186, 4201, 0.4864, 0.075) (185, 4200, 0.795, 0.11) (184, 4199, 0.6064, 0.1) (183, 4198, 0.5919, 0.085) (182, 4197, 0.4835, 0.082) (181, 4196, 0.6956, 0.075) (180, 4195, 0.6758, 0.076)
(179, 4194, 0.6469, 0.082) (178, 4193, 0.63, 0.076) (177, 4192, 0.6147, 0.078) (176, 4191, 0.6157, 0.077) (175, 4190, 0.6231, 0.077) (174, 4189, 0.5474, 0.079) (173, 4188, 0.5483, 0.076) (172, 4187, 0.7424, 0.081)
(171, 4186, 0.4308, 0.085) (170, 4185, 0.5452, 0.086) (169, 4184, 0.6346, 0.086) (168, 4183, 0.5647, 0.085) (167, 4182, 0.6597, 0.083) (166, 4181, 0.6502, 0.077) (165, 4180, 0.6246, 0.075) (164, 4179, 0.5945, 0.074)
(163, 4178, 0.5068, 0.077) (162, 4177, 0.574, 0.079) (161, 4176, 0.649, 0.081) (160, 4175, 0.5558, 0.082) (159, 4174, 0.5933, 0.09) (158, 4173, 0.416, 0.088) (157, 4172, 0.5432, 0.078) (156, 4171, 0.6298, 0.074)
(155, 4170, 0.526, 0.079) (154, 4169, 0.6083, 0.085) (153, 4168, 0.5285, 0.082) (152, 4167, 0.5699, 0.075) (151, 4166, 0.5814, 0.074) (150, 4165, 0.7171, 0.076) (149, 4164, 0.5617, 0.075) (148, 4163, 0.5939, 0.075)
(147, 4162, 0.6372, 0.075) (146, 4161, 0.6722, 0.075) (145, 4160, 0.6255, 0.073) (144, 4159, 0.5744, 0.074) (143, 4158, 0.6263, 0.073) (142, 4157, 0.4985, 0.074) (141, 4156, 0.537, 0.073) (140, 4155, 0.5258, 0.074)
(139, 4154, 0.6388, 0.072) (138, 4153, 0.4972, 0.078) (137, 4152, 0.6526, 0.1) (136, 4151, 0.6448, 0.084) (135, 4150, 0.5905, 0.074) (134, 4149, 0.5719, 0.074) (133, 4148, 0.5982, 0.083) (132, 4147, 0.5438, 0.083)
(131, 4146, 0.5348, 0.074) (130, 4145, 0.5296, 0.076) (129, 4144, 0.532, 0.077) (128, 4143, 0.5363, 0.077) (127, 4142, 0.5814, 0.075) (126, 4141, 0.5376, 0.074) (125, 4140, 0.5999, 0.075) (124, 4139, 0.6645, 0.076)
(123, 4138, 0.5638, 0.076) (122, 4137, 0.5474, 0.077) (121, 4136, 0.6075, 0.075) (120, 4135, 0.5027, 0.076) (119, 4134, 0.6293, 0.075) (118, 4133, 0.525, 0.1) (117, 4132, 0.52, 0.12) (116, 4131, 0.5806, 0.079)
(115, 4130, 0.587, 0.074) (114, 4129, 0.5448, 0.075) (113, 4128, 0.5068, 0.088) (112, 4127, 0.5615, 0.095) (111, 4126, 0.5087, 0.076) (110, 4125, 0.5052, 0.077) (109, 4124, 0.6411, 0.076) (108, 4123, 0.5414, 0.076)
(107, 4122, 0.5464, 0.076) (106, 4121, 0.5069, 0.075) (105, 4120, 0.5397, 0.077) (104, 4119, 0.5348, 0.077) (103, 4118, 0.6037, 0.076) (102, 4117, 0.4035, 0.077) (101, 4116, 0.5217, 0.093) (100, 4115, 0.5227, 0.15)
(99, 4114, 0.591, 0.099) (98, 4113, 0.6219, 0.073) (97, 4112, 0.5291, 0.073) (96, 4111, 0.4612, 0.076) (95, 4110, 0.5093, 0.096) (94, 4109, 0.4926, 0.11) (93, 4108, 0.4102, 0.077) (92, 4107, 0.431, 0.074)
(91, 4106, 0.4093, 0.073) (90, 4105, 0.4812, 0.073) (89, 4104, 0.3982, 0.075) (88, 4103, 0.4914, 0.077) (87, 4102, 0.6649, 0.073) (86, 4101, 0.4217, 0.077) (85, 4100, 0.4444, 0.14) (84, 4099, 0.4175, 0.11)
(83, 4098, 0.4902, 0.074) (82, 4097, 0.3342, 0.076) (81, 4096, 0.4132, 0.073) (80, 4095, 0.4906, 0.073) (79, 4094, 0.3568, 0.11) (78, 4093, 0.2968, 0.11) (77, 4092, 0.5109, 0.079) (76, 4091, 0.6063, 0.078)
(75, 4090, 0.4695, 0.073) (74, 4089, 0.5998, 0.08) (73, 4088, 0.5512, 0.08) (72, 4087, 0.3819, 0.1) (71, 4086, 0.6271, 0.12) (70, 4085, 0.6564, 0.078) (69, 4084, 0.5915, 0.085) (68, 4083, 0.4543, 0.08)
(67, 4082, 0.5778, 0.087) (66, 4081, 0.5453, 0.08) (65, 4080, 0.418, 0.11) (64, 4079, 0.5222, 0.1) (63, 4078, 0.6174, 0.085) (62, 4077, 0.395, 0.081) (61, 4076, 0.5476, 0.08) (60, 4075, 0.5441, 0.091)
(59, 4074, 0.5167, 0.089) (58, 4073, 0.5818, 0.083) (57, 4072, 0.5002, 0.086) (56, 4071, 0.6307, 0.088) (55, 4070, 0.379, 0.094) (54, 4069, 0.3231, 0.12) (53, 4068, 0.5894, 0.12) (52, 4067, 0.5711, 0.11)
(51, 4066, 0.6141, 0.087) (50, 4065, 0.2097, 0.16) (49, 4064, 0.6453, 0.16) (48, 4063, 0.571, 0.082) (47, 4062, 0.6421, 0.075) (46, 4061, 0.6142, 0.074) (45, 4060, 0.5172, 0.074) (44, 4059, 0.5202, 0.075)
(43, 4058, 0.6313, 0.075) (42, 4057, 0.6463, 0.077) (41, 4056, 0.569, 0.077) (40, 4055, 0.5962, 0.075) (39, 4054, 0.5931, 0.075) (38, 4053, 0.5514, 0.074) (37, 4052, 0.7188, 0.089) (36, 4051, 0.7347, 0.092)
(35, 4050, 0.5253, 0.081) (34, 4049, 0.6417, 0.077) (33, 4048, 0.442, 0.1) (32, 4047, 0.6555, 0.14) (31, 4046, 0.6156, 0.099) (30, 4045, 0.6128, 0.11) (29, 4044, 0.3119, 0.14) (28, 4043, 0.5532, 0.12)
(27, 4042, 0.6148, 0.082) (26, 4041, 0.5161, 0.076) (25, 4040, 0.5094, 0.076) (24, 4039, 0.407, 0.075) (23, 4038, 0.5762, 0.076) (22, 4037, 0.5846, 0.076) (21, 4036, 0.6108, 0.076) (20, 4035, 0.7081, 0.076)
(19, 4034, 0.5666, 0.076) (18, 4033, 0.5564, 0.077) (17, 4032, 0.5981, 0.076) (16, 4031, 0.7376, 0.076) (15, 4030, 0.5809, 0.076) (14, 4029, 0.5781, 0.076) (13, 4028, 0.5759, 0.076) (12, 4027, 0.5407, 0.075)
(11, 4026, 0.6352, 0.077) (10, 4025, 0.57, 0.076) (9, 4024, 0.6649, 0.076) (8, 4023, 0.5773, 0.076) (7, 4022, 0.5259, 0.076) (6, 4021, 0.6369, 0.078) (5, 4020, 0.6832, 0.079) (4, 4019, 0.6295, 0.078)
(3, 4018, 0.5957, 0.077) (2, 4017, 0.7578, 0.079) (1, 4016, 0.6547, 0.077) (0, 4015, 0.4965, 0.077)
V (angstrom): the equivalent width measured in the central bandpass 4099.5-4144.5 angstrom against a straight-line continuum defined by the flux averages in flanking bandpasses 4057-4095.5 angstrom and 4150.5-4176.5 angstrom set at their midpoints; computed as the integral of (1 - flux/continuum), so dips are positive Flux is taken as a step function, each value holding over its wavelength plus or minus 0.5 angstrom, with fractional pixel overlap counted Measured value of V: 2.1 angstrom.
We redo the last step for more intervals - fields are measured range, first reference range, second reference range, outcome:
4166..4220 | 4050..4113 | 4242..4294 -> -3.57 angstrom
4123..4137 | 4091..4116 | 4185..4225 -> -1.40 angstrom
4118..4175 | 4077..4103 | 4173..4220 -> -1.82 angstrom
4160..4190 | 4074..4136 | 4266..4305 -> -3.91 angstrom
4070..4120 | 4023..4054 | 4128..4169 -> 6.83 angstrom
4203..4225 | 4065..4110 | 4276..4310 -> -4.17 angstrom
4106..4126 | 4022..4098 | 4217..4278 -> 1.52 angstrom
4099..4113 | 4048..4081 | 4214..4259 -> 2.15 angstrom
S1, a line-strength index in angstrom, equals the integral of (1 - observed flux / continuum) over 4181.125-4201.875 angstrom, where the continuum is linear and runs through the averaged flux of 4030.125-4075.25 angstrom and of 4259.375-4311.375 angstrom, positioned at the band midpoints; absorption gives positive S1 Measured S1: -2.4 angstrom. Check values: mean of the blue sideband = 0.564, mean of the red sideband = 0.531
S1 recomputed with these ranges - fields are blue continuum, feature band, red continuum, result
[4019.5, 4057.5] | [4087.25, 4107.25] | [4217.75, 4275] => 4.3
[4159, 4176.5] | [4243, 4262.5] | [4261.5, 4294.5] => -0.7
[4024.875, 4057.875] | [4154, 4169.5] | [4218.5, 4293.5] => -0.1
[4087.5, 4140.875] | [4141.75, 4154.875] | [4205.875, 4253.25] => -0.8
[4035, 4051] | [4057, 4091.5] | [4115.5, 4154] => 1.3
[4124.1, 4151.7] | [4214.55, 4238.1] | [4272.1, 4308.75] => -2.4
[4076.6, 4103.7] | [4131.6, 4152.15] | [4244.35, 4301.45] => -2.3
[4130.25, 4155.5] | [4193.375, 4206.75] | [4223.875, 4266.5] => -0.7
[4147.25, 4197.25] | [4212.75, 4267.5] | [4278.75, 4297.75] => -3.7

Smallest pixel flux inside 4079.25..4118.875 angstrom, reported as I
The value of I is 0.2968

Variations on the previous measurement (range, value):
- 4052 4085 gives 0.2097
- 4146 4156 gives 0.4972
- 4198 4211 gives 0.4864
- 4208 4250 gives 0.459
